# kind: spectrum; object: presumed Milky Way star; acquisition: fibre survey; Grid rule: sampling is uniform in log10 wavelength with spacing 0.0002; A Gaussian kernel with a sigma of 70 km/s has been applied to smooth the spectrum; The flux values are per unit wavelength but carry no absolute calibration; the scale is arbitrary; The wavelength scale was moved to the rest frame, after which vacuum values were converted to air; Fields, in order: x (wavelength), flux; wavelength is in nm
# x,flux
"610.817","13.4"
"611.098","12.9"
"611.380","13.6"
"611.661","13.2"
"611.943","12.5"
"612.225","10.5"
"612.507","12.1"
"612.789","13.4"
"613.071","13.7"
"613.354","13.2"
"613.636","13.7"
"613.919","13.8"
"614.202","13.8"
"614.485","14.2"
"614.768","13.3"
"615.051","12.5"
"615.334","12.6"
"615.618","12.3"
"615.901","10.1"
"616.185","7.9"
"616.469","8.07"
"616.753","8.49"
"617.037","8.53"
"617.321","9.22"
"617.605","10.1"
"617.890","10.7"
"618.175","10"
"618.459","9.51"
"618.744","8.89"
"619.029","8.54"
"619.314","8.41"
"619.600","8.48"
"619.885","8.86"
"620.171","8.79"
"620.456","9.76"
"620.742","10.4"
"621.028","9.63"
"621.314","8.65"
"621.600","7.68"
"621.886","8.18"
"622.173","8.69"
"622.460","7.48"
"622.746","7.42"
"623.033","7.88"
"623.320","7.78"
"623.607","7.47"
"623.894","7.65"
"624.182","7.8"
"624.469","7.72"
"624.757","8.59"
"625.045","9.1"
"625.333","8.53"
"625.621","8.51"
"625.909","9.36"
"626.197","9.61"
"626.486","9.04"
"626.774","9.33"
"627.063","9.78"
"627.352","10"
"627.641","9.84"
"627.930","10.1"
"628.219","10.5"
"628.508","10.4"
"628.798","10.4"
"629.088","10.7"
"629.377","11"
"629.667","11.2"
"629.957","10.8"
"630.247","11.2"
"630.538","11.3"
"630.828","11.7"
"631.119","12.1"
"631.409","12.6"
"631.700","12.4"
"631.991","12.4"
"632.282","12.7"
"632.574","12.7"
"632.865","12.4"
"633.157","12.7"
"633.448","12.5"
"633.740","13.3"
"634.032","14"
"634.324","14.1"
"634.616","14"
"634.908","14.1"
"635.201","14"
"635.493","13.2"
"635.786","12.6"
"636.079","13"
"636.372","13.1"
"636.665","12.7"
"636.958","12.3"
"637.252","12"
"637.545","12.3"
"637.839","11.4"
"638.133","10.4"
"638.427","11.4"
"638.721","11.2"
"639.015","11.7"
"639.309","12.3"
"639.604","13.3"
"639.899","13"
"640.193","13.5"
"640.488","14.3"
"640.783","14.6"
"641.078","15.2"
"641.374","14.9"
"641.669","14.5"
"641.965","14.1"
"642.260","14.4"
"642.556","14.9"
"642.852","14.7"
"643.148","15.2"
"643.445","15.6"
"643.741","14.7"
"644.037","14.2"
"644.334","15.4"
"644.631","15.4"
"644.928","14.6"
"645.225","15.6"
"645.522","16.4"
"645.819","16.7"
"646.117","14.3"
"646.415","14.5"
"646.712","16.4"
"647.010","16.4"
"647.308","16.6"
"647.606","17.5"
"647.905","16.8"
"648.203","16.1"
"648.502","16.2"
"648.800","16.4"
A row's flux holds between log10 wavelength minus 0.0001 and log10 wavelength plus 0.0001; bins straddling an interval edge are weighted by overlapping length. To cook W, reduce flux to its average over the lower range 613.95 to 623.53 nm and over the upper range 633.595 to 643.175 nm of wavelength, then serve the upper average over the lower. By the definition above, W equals 1.4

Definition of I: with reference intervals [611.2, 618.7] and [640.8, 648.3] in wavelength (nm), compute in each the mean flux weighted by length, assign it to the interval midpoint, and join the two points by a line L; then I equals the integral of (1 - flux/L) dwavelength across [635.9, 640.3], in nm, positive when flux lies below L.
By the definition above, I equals 0.701 nm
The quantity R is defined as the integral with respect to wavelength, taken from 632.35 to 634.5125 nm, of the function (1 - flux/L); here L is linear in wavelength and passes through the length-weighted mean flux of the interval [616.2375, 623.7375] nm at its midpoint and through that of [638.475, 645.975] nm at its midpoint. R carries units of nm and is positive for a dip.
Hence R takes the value -0.17 nm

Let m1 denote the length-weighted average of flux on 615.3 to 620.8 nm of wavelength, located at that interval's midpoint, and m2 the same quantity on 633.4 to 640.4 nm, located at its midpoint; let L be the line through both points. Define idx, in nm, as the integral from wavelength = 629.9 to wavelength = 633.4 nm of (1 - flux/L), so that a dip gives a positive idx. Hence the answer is -0.092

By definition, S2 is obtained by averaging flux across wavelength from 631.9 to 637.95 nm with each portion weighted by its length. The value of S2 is 12.9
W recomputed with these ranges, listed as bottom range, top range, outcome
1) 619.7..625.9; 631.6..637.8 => 1.54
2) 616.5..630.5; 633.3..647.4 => 1.52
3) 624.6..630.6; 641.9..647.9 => 1.55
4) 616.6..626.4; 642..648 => 1.78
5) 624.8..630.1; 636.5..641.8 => 1.30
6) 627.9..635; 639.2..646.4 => 1.21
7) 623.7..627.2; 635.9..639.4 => 1.37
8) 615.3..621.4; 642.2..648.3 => 1.65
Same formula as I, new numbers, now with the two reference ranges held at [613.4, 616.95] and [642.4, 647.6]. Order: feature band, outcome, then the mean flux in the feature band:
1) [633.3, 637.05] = 0.24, 13.3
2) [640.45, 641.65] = 0.02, 14.8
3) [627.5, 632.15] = 0.82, 11.2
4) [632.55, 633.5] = 0.09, 12.6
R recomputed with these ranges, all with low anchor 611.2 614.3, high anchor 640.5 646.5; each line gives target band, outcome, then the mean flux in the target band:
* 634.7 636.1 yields 0.099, 13.4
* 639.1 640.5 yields 0.156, 13.1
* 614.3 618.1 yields 0.747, 10.6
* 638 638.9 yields 0.223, 11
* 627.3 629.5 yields 0.573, 10.4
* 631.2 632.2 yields 0.125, 12.5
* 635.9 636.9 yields 0.115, 12.9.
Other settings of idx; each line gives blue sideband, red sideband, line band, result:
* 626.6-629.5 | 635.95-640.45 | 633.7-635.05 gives -0.29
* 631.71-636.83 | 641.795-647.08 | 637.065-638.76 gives 0.29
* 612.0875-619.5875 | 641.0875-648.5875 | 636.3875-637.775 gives 0.19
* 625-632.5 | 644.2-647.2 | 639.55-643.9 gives -0.02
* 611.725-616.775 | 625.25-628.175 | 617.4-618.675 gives 0.15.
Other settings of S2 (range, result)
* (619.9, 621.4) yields 9.43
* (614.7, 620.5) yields 9.72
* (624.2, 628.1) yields 9.16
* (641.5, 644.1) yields 14.7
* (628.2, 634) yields 11.8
